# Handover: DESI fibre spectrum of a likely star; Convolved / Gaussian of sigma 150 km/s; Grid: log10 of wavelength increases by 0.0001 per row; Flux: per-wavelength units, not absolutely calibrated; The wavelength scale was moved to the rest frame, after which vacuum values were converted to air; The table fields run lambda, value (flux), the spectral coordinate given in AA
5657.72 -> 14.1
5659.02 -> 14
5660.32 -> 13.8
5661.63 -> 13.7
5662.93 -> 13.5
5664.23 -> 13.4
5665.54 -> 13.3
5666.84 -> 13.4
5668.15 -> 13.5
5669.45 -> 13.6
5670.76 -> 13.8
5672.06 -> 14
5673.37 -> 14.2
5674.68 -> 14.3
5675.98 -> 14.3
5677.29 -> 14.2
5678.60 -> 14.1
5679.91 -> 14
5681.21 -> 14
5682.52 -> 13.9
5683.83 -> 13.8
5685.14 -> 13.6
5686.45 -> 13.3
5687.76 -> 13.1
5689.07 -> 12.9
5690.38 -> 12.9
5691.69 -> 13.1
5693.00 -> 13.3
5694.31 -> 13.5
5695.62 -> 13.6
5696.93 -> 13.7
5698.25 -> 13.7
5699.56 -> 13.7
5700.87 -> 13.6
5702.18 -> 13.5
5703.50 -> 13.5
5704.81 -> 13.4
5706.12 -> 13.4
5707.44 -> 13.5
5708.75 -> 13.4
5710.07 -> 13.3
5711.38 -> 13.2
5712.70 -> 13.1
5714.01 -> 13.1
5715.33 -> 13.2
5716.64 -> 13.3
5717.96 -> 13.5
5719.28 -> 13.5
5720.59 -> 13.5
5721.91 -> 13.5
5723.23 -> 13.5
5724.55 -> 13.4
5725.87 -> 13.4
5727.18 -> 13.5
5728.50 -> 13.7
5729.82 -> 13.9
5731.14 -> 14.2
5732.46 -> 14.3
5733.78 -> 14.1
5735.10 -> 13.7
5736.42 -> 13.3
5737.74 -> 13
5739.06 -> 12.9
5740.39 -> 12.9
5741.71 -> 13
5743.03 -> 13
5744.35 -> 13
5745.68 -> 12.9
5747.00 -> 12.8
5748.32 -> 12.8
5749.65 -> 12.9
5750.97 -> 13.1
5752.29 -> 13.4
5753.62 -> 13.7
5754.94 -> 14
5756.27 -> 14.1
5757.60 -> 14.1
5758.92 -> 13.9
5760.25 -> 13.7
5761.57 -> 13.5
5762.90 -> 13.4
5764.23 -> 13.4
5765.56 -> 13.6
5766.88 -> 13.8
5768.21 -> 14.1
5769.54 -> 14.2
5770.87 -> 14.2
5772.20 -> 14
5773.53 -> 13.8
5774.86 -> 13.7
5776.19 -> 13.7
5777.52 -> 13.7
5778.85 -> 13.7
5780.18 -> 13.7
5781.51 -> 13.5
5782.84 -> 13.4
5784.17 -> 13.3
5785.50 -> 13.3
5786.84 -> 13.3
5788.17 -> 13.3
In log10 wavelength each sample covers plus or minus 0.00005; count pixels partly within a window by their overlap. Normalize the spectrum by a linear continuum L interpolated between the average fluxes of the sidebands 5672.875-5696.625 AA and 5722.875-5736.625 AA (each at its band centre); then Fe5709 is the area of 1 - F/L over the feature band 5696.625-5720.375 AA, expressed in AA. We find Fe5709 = 0.5 AA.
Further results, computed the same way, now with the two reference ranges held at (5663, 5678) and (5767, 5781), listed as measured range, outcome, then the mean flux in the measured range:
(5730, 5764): 1.02 AA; 13.4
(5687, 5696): 0.41 AA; 13.2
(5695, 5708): 0.25 AA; 13.6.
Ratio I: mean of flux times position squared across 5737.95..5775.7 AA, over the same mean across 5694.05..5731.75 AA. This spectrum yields 1.02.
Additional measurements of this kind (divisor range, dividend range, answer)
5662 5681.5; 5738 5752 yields 0.96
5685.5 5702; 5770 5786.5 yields 1.05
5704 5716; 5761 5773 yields 1.06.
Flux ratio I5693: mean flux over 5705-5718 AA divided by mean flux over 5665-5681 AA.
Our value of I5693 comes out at 0.96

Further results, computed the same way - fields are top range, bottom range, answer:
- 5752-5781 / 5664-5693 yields 1.01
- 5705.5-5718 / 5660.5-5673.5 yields 0.98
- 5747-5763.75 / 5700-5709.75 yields 1.00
